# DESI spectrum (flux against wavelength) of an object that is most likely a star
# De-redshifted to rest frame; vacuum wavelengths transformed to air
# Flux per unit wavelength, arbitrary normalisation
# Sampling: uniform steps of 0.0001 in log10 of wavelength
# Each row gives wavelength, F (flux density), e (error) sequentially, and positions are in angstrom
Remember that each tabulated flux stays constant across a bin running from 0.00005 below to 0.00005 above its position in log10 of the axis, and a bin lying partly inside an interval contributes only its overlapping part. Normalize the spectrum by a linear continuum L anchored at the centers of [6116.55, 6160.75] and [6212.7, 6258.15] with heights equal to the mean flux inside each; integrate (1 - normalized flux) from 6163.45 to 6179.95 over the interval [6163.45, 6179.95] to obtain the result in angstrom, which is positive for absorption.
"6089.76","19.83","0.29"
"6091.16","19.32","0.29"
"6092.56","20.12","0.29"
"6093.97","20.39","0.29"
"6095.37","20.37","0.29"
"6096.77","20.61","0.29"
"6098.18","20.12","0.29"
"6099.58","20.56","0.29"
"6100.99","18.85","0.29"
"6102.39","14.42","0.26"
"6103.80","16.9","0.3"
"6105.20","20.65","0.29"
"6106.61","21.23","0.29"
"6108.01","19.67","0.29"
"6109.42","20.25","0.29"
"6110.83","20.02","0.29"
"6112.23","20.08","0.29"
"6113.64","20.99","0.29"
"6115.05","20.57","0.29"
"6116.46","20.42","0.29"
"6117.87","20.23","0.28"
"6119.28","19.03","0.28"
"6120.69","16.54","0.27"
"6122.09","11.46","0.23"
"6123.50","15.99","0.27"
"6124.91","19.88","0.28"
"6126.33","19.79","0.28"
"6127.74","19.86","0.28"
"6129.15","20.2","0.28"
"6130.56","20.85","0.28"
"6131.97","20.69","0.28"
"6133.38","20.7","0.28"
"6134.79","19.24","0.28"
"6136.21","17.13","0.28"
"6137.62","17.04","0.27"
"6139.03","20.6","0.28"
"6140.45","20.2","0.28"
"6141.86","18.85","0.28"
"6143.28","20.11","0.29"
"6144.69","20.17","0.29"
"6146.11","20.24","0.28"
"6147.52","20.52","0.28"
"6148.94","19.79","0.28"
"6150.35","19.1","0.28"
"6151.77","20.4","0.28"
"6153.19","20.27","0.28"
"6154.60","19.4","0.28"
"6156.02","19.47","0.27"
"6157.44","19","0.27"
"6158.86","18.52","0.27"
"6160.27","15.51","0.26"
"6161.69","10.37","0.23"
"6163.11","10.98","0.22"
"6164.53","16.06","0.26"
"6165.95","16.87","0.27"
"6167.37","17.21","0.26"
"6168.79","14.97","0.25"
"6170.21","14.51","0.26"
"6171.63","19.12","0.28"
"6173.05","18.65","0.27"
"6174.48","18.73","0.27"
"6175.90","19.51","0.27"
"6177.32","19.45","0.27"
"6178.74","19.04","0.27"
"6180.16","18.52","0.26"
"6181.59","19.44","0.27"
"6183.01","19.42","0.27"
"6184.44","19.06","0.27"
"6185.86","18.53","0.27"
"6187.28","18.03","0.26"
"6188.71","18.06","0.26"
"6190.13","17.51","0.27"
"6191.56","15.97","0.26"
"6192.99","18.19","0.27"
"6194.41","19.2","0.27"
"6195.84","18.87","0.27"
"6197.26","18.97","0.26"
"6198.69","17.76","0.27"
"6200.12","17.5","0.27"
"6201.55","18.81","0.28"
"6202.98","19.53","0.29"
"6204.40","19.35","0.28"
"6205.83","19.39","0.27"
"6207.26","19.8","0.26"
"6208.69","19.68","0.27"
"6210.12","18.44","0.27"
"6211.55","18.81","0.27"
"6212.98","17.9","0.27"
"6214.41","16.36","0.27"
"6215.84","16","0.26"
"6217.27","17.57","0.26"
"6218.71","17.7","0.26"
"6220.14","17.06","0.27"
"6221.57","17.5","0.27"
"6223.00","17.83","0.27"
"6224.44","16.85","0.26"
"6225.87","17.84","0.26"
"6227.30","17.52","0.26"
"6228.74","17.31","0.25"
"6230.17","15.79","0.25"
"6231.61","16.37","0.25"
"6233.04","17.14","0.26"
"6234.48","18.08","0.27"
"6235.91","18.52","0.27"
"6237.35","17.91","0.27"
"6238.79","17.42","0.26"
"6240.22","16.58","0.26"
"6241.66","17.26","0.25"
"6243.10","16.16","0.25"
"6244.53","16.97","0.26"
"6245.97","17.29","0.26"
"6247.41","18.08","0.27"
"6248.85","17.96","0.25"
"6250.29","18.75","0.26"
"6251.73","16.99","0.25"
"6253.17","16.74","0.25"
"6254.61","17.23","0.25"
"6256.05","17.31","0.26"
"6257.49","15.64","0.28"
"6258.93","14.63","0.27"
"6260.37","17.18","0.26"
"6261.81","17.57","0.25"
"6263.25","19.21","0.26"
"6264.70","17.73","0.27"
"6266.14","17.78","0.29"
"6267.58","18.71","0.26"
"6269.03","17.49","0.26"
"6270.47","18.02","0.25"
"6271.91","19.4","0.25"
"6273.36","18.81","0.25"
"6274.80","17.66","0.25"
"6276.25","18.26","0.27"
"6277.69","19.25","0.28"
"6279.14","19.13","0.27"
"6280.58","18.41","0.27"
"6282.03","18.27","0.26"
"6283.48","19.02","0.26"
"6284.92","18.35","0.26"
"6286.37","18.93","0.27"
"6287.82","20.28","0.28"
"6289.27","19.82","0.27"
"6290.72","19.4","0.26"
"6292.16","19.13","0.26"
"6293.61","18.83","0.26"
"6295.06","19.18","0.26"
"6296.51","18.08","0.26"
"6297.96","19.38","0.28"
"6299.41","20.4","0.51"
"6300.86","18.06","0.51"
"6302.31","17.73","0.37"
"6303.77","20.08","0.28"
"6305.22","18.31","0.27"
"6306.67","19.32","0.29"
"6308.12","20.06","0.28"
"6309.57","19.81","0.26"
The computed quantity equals 0.8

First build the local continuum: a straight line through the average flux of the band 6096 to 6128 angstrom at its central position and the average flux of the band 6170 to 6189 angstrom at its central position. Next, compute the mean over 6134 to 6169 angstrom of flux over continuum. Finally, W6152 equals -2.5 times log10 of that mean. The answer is 0.04 mag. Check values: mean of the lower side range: 19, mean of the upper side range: 18.7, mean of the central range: 18.1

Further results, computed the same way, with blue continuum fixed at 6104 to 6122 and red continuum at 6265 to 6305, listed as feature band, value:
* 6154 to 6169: 0.19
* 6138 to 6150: -0.03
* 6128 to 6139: 0.00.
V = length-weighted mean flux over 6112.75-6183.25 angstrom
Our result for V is 18.5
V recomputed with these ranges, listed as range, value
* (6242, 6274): 17.5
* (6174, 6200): 18.5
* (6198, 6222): 18.2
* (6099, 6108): 18.8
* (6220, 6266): 17.3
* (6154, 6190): 17.5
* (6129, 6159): 19.7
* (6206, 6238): 17.7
